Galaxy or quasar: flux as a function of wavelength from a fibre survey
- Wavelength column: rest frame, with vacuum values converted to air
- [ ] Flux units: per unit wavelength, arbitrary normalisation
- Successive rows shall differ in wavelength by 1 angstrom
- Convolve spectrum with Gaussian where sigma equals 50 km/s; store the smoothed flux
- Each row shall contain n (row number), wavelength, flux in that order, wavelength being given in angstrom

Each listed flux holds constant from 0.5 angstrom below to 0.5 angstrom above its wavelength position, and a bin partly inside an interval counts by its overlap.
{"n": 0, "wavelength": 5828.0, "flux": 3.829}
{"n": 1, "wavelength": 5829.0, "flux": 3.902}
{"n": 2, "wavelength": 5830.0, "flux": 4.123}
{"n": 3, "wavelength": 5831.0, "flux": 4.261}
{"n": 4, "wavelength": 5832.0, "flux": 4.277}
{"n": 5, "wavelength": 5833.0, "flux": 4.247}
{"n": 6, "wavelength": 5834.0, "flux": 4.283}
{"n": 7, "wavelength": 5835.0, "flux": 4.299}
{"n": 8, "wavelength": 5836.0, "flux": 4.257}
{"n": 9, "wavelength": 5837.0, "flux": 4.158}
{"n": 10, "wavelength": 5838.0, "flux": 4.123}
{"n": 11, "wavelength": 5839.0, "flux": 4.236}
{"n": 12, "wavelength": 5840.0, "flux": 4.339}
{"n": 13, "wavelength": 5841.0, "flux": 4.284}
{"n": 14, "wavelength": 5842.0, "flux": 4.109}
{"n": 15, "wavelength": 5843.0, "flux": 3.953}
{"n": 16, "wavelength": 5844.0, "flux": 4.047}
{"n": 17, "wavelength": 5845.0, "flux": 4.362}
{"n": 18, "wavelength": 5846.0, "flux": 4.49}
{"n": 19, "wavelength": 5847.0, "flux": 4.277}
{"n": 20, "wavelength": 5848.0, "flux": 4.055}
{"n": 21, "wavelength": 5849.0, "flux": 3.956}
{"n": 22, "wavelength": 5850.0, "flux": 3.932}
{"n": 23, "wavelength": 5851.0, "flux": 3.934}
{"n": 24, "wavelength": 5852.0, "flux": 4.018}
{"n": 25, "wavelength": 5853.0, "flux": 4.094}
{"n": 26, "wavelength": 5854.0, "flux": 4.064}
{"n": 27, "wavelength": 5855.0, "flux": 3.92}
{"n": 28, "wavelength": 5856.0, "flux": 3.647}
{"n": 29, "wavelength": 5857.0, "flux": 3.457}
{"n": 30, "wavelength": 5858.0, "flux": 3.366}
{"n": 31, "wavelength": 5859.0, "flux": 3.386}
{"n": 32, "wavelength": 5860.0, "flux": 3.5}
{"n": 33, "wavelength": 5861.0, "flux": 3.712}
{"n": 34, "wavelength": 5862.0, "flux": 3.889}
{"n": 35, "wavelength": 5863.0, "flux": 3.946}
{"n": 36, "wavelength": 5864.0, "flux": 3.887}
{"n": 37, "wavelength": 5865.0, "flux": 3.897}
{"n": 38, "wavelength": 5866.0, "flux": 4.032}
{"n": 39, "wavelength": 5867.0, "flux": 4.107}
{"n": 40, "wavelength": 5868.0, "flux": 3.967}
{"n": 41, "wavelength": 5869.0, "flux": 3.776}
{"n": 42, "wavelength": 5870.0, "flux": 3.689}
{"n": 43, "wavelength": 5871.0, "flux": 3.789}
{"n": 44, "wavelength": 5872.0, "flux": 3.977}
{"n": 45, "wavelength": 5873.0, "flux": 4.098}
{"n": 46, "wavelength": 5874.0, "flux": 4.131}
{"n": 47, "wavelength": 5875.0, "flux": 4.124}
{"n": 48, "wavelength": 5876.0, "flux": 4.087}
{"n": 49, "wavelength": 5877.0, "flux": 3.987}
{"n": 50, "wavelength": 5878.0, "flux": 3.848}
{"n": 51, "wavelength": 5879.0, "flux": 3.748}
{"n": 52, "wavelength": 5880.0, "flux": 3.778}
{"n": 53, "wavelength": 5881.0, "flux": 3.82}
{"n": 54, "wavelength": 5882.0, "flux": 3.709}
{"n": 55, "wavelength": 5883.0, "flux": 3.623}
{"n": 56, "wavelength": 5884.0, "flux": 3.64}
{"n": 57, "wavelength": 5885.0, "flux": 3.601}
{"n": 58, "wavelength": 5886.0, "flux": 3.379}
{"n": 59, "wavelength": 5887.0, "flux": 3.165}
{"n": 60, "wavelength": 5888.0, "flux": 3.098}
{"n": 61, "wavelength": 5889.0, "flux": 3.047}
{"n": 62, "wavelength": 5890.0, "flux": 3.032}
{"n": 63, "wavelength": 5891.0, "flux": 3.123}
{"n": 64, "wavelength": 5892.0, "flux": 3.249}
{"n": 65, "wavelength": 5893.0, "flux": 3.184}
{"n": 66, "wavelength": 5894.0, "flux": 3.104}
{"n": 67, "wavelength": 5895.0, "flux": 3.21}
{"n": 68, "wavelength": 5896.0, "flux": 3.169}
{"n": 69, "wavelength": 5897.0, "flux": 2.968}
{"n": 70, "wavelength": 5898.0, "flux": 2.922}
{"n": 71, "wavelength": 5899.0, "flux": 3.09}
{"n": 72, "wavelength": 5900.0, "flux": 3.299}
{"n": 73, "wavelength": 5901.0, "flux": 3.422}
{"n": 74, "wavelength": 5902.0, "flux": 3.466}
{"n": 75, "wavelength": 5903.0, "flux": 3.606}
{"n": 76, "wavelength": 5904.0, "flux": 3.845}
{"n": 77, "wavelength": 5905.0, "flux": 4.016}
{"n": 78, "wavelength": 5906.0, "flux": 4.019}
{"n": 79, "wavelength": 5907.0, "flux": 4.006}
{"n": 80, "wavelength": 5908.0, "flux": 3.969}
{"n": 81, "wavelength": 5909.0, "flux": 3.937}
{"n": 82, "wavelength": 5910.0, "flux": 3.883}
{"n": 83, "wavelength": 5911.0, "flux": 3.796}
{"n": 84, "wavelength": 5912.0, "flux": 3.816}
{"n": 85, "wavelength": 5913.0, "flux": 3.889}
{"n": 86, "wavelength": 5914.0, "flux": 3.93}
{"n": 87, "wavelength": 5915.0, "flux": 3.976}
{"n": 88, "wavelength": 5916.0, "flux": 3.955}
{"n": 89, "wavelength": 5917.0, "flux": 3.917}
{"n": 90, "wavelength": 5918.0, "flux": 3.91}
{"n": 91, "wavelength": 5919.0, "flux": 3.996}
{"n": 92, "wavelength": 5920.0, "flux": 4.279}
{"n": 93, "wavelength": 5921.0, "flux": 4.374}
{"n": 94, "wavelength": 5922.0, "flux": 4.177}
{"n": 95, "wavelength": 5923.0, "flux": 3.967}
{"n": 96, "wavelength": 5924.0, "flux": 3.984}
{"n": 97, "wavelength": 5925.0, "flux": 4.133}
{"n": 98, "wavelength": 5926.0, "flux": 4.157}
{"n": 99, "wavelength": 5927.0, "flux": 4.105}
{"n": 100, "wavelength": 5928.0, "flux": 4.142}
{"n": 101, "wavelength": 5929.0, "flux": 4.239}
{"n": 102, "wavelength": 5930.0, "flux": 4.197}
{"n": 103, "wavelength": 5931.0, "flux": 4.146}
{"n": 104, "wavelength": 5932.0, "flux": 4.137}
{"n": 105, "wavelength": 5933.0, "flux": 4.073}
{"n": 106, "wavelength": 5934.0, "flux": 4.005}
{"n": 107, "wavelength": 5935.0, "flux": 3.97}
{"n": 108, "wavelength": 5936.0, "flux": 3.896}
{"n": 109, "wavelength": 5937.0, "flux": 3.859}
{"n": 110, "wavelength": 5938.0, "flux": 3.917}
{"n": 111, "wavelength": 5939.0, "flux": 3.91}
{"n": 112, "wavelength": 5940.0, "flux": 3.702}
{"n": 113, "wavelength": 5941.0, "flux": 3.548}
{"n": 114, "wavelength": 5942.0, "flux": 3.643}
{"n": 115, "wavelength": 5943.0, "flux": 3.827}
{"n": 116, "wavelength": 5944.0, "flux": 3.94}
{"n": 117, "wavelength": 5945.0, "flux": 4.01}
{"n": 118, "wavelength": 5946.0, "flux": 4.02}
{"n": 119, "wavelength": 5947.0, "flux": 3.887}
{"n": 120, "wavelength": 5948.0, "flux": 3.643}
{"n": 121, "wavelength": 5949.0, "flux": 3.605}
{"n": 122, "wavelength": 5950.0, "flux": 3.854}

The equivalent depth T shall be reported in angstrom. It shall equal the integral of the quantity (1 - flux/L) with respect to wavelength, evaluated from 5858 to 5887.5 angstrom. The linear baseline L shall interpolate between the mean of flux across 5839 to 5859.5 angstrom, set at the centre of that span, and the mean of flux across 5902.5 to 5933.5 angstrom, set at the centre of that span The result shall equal 1.5 angstrom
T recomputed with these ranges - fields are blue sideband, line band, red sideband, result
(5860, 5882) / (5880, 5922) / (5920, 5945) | 3.7 angstrom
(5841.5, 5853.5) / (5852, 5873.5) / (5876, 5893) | 0.1 angstrom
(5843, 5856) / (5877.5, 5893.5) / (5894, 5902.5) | -0.1 angstrom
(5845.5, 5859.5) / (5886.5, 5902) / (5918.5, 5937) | 3.3 angstrom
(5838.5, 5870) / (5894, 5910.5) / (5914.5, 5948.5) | 1.8 angstrom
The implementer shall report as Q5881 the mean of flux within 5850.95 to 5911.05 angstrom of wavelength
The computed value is 3.66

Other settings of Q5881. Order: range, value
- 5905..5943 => 3.99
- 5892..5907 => 3.4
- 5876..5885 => 3.78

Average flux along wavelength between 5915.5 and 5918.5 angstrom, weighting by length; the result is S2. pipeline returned 3.93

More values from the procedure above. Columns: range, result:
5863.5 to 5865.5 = 3.89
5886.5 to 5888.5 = 3.13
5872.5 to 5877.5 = 4.09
